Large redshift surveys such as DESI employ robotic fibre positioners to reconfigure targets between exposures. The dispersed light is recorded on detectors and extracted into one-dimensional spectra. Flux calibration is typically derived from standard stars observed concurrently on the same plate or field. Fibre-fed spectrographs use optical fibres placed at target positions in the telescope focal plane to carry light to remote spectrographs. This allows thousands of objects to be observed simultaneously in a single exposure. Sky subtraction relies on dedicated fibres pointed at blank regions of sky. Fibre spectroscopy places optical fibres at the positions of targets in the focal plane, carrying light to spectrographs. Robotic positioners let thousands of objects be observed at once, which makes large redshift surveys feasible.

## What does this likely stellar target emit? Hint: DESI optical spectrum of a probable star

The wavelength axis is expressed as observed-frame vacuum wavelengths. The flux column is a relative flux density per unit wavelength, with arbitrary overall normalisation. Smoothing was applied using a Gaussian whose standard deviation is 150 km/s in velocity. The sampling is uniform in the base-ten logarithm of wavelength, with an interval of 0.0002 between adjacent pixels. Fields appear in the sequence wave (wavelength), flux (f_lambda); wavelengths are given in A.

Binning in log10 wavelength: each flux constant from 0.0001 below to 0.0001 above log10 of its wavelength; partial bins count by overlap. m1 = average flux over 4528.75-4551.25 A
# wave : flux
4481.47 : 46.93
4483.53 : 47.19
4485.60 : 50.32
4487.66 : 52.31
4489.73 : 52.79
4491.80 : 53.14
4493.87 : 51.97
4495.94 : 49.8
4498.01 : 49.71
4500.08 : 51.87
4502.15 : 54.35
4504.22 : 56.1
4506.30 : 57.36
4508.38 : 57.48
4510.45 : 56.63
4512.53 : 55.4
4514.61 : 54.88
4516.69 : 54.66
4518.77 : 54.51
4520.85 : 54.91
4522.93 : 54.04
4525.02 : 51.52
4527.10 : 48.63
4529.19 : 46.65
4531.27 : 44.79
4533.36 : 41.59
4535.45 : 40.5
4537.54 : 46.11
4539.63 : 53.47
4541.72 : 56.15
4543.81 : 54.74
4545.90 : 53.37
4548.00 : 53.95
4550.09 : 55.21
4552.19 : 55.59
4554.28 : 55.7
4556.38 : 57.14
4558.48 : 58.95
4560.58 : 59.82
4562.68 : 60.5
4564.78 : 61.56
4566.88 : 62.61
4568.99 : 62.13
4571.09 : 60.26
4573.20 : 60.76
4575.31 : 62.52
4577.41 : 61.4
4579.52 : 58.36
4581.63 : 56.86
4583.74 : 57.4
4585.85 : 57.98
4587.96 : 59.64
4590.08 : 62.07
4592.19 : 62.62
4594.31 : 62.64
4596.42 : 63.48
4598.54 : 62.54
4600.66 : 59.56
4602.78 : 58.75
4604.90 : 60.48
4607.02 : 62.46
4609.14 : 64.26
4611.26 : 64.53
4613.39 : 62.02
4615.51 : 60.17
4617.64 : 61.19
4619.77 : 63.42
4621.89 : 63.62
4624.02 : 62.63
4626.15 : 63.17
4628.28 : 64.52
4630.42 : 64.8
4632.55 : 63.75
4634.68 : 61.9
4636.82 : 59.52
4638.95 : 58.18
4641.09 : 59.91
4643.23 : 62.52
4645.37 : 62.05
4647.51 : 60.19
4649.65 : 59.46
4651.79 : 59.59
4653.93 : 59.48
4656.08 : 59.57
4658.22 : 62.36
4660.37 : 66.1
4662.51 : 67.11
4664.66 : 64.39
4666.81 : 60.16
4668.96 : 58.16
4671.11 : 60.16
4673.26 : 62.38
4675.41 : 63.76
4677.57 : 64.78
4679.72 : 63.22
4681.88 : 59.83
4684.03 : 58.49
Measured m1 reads 49.8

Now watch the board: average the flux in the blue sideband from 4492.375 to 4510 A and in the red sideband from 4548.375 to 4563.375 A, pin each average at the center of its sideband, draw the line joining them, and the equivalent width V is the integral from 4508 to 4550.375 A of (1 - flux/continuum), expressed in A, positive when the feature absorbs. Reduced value 2.9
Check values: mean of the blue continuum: 53.7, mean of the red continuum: 57.3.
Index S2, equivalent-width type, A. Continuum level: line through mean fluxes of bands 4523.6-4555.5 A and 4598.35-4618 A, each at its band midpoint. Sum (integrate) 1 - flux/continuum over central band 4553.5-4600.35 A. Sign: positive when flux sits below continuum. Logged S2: -3.2 A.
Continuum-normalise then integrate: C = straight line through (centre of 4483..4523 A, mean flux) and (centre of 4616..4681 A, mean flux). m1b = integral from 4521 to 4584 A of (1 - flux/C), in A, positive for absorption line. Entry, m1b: 1.6 A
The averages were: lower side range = 53.5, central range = 55.1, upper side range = 62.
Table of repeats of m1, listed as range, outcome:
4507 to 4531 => 53.3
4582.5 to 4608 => 60.8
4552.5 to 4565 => 58.6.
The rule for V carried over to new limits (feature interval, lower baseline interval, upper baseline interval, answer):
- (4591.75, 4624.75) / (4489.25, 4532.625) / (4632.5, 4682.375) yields -2.0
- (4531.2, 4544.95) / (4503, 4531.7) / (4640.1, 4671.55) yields 1.6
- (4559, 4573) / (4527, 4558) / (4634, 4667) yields -2.0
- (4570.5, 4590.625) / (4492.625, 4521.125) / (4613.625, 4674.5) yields -0.5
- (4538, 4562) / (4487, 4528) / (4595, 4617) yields 0.6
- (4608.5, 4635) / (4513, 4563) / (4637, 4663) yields -1.8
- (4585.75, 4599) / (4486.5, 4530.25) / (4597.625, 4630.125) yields -0.3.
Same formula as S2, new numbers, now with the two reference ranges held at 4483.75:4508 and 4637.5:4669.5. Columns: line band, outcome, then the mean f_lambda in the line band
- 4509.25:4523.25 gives -0.3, 55.1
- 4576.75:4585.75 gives -0.2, 58.3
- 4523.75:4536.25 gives 2.0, 45.8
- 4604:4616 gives -0.7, 62.5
